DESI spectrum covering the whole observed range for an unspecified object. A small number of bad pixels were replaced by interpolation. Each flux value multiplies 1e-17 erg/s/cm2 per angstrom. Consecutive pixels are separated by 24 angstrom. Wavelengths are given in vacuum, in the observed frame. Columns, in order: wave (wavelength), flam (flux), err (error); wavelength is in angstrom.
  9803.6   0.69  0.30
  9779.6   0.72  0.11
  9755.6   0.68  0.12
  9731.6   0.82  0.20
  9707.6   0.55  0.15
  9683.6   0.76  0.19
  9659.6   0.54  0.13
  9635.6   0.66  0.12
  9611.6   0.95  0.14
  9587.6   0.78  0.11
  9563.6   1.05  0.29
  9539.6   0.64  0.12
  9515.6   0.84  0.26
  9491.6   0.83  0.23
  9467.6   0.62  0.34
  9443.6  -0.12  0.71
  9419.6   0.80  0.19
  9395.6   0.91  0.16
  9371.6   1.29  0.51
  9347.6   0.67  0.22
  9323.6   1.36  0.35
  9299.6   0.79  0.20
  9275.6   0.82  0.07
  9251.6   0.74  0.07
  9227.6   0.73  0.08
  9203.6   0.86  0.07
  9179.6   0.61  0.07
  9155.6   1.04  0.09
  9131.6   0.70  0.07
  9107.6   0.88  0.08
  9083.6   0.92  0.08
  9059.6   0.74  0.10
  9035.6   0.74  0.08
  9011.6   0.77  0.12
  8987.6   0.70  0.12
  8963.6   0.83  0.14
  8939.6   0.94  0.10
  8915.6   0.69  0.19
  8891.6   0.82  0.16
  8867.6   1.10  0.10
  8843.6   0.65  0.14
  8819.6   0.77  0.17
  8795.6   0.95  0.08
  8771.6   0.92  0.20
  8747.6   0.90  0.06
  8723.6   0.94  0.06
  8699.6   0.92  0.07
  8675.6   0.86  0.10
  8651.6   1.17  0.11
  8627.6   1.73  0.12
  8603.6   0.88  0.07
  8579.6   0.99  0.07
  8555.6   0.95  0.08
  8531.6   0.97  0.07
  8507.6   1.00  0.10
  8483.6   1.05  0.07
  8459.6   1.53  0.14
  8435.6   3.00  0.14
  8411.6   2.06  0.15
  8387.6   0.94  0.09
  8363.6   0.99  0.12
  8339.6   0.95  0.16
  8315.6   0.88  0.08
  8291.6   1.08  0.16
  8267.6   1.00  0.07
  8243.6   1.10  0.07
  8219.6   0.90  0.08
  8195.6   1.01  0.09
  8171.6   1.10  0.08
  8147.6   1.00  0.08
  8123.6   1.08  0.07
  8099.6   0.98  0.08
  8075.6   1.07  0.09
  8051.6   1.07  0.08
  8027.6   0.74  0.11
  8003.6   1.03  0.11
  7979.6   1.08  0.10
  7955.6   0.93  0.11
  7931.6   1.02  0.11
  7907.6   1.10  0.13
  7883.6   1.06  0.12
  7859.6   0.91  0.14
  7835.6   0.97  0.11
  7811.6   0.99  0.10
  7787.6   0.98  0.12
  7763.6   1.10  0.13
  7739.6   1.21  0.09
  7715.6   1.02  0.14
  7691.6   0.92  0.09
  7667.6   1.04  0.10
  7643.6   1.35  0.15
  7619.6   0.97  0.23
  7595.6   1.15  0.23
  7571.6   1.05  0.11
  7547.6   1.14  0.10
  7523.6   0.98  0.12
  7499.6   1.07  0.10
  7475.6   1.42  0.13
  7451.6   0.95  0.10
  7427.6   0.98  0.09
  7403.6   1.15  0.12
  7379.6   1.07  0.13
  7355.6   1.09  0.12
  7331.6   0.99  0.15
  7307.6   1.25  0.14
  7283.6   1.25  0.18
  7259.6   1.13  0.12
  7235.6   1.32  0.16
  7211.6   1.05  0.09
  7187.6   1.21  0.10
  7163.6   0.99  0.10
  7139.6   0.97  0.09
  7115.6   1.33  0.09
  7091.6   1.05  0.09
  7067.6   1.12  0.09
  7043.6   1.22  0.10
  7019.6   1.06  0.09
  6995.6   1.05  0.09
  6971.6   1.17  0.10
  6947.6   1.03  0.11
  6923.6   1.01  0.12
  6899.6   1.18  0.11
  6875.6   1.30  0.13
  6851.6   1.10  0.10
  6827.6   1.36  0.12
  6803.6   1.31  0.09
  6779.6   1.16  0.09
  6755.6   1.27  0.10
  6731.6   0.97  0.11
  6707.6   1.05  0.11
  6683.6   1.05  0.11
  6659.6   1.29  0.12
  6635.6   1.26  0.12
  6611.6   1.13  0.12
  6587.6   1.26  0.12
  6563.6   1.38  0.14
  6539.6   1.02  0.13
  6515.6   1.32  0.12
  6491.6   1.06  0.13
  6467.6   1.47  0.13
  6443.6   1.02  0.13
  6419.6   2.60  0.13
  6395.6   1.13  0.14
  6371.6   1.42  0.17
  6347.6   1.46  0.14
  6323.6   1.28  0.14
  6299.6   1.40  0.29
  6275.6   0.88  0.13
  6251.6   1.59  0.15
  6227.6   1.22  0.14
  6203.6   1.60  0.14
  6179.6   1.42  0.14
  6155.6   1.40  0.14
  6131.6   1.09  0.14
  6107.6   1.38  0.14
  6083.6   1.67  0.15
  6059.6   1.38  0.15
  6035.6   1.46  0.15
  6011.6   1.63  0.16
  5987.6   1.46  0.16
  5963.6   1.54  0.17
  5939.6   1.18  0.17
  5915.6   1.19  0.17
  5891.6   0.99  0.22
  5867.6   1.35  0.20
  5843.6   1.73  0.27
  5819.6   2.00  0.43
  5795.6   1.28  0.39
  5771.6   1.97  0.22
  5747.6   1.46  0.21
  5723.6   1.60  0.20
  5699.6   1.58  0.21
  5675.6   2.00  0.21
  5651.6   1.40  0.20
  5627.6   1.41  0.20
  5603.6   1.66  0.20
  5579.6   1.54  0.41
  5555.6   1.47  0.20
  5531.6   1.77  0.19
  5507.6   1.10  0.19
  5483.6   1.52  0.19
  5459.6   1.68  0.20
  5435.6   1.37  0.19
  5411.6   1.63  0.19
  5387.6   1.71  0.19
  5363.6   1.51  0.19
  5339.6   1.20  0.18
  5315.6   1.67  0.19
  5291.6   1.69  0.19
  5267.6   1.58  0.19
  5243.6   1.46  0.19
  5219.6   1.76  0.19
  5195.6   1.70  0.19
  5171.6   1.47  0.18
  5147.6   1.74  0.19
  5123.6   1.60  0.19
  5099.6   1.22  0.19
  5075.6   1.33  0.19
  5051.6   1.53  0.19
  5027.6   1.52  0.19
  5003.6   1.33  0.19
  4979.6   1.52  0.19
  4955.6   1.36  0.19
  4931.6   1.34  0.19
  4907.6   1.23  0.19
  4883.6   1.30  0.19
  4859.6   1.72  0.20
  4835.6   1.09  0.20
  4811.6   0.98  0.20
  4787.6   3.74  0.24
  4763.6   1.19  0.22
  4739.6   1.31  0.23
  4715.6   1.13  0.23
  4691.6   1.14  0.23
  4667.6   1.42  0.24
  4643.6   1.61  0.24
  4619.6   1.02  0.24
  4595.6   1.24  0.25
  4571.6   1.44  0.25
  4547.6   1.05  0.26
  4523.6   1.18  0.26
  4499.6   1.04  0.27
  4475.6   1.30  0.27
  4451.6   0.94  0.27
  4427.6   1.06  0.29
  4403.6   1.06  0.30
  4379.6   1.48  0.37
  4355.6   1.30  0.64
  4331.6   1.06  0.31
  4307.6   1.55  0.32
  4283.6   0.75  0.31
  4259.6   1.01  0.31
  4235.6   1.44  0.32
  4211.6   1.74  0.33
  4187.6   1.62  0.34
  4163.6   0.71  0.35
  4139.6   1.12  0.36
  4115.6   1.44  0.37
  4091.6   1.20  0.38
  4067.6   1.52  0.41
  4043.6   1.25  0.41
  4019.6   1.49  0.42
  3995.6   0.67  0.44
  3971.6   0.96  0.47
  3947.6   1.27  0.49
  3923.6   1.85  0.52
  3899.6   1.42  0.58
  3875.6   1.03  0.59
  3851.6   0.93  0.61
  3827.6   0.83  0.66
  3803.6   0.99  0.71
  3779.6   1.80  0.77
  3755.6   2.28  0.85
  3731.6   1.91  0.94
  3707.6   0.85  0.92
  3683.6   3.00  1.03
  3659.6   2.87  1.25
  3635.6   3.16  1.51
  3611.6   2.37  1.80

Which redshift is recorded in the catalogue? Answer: 0.283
